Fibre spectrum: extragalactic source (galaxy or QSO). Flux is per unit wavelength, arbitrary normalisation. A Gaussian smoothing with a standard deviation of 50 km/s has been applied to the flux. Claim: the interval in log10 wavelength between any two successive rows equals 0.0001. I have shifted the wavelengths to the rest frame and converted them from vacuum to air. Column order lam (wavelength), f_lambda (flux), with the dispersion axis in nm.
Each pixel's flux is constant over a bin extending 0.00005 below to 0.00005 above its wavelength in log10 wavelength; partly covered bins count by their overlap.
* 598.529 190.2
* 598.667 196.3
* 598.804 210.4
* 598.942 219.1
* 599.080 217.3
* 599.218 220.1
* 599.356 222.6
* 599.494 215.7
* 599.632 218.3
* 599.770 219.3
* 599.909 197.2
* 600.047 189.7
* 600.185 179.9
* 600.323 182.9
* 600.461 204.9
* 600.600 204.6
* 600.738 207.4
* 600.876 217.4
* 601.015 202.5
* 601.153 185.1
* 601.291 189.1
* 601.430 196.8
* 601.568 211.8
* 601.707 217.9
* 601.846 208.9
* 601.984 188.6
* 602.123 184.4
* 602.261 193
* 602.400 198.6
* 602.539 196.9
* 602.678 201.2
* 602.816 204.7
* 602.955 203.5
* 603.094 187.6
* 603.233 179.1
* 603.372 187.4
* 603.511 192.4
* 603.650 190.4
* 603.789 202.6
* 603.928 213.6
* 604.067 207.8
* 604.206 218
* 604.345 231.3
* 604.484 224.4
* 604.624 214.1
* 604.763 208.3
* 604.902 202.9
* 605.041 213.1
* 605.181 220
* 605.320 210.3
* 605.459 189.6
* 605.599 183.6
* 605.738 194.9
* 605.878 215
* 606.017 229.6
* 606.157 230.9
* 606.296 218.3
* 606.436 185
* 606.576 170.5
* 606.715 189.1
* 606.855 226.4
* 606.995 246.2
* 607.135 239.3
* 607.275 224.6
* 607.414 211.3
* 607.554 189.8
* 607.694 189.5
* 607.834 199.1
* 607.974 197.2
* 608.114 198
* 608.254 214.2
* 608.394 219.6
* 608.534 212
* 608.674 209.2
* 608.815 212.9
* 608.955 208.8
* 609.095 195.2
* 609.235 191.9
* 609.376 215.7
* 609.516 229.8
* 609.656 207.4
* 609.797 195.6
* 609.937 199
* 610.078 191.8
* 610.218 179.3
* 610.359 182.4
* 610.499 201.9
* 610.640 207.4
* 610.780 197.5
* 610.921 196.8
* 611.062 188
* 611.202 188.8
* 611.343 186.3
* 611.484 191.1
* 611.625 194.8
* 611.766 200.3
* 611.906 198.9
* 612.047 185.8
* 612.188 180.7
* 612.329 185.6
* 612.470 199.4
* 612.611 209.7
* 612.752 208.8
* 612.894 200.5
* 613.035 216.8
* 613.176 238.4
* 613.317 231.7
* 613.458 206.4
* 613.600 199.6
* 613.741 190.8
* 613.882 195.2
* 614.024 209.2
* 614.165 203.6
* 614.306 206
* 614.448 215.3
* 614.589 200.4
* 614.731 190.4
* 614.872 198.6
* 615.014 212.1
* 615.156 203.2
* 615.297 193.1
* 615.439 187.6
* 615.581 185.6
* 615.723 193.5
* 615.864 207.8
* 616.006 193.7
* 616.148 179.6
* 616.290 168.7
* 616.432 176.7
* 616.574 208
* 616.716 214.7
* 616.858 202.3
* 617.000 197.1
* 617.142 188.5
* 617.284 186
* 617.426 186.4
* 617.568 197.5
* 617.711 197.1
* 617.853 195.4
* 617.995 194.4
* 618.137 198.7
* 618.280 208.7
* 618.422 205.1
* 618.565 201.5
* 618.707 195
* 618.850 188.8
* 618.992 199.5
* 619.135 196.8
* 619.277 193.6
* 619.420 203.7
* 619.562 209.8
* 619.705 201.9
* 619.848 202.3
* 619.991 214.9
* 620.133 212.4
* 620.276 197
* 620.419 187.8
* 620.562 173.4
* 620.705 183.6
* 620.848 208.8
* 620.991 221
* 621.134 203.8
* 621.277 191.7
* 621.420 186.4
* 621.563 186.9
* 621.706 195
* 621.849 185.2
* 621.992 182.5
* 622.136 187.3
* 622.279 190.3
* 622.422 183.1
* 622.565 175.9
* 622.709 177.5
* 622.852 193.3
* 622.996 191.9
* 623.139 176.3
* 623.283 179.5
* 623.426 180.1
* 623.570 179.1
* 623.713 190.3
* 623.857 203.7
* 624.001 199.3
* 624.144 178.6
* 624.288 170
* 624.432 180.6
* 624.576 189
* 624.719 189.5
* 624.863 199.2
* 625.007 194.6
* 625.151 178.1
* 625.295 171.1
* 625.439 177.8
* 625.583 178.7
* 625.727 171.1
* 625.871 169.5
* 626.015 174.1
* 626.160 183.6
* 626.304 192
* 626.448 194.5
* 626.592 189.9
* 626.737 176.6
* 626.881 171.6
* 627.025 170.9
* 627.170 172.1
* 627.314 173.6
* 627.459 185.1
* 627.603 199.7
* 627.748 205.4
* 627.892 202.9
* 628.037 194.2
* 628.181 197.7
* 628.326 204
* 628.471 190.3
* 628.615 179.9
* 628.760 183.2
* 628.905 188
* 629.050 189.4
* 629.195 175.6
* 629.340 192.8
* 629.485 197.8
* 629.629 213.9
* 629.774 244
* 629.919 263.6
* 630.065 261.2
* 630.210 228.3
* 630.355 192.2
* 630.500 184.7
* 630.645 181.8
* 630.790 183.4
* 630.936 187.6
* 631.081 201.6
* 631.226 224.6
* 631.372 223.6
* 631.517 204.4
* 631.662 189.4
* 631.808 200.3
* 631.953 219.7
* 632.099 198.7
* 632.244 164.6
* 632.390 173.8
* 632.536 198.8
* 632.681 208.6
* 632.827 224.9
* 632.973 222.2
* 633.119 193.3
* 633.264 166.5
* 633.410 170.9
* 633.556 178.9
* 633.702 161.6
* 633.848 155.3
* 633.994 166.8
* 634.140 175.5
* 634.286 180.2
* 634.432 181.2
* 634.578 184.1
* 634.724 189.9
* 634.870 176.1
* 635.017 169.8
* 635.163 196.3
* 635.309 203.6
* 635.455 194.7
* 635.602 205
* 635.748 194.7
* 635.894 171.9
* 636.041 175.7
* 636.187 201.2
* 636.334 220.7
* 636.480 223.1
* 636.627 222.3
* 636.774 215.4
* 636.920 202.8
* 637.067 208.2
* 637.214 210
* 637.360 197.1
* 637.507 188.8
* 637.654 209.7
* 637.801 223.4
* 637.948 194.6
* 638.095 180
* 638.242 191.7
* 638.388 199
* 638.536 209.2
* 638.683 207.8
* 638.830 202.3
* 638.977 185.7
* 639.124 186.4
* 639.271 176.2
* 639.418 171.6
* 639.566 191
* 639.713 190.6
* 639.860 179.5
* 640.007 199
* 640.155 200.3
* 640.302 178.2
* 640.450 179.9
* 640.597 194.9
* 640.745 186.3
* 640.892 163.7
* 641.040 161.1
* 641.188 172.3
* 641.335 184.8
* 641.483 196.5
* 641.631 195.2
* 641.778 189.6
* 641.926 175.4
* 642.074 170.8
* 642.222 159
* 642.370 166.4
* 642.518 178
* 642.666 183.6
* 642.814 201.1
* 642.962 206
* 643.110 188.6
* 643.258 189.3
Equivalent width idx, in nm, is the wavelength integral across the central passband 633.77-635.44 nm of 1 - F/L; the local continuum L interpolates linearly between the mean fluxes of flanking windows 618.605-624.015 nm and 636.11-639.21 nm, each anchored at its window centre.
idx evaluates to 0.18 nm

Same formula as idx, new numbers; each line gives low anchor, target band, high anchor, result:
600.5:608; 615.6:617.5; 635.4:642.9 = 0.07 nm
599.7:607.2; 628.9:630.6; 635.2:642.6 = -0.14 nm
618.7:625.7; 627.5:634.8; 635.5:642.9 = -0.19 nm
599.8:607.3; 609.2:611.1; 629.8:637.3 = 0.03 nm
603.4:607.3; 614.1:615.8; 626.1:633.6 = 0.05 nm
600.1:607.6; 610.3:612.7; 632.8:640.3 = 0.09 nm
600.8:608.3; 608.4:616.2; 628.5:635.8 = 0.05 nm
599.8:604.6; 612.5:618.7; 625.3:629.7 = -0.23 nm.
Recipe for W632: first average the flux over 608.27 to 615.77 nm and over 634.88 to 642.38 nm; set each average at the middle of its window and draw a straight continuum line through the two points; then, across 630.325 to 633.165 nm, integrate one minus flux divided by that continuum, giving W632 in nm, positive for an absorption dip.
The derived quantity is -0.07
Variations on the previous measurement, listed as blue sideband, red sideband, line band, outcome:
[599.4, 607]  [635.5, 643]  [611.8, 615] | -0.053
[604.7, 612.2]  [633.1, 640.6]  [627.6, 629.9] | -0.052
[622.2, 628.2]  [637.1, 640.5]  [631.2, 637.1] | -0.083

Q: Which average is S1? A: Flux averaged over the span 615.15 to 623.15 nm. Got 194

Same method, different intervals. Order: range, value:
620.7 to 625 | 189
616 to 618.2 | 193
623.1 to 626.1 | 182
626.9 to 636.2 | 193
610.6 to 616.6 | 198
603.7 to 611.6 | 206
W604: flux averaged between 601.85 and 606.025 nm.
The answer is 203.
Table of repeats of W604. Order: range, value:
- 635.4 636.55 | 198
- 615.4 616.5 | 187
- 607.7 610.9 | 203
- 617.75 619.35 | 198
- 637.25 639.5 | 195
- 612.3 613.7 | 210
